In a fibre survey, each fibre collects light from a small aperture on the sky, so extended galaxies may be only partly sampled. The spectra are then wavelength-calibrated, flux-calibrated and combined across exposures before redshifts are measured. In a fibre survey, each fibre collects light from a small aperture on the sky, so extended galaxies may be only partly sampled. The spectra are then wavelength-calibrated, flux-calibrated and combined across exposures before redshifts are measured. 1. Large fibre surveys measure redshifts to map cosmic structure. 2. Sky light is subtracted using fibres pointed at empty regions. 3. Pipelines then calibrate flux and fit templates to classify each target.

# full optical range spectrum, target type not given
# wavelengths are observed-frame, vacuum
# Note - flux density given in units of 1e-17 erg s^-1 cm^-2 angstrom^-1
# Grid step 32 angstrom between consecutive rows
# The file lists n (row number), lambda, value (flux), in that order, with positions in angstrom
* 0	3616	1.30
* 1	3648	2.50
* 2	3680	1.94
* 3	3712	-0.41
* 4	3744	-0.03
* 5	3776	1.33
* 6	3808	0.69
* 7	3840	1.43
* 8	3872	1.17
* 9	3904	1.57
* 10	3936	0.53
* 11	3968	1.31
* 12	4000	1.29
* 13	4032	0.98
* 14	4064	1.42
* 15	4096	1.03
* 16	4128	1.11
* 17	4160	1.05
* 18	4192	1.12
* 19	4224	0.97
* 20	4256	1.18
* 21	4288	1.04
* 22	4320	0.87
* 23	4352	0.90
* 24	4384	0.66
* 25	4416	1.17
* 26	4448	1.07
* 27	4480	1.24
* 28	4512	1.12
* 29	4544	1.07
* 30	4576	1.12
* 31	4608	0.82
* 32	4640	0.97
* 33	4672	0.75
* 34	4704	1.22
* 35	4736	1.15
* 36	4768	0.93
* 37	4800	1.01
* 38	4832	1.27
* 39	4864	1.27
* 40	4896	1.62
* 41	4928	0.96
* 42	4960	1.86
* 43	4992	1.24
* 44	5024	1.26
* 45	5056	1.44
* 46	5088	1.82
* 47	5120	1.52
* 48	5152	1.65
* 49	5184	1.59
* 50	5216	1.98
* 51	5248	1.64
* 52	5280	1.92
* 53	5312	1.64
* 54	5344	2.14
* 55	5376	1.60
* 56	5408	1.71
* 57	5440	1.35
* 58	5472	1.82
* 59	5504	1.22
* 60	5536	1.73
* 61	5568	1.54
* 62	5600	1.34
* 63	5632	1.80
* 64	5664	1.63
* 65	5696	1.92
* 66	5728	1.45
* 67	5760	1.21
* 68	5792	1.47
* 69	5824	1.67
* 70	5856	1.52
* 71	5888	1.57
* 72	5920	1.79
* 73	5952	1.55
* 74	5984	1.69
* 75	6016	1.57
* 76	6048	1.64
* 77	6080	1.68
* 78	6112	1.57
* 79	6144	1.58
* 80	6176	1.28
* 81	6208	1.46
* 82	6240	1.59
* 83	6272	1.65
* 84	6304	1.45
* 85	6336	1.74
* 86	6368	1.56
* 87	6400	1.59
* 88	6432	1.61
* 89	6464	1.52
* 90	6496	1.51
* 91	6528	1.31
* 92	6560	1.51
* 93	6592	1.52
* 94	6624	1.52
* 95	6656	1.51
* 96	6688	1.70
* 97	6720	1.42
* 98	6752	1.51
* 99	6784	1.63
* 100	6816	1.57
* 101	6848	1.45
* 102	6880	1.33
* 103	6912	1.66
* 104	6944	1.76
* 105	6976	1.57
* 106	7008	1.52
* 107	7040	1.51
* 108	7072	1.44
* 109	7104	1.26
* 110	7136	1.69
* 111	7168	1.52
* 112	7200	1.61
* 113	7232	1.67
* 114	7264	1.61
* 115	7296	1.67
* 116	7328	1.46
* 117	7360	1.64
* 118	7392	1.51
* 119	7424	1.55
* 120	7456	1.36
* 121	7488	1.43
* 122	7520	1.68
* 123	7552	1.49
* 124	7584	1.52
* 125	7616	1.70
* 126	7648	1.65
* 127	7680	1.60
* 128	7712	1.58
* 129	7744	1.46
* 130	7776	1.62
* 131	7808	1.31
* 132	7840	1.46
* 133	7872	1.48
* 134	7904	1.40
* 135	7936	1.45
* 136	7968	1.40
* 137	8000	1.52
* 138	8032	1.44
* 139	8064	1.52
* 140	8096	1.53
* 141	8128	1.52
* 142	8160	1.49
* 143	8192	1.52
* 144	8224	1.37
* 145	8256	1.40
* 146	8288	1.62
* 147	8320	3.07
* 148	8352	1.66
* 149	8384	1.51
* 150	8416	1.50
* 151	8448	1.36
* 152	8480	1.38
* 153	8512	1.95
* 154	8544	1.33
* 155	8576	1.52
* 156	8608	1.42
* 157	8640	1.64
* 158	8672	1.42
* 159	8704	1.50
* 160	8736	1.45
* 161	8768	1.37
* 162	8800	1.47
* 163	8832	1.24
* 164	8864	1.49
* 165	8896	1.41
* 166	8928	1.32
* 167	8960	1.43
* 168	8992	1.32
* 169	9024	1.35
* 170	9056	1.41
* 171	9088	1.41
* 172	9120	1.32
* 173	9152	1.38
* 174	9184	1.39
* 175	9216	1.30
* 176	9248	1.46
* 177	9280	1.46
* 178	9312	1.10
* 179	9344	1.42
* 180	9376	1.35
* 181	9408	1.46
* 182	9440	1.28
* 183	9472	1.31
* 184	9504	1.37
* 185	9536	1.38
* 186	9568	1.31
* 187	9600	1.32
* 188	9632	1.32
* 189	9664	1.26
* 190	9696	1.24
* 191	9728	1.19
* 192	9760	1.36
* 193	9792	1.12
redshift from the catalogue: 0.27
